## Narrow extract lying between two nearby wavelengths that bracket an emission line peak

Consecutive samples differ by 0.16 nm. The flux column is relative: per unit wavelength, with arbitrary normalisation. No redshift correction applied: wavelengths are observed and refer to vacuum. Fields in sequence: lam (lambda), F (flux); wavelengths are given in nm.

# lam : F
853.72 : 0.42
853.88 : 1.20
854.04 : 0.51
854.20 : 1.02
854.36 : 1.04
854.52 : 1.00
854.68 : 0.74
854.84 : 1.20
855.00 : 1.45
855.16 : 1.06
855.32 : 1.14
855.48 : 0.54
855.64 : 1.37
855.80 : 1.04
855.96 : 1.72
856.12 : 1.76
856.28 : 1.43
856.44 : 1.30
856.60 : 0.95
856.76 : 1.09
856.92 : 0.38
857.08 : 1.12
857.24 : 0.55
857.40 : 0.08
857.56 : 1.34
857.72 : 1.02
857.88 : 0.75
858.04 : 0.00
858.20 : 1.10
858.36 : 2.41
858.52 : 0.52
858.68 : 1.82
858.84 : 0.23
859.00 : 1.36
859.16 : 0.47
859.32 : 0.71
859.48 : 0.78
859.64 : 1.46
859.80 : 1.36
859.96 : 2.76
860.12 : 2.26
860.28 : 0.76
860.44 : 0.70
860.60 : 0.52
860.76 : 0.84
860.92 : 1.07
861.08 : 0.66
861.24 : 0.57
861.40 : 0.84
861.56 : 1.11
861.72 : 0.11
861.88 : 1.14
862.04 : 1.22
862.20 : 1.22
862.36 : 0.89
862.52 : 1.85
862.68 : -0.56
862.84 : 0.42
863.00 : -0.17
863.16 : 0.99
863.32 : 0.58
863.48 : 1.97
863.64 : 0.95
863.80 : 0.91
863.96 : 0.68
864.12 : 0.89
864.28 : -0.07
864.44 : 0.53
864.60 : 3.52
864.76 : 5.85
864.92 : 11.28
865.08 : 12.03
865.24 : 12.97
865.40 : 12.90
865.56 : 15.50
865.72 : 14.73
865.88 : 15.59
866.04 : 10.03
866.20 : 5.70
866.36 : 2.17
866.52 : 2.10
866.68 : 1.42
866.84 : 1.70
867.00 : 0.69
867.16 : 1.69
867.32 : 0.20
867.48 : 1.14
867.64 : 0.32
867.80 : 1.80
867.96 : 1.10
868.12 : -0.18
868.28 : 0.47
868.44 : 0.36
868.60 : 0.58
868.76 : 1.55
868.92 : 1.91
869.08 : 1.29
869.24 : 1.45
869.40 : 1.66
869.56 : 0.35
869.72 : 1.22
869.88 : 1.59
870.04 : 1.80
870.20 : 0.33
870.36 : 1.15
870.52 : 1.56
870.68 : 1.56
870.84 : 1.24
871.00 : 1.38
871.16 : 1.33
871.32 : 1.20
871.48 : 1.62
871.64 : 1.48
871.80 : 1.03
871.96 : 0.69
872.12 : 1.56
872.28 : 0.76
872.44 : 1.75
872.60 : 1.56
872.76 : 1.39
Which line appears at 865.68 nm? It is [O II]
